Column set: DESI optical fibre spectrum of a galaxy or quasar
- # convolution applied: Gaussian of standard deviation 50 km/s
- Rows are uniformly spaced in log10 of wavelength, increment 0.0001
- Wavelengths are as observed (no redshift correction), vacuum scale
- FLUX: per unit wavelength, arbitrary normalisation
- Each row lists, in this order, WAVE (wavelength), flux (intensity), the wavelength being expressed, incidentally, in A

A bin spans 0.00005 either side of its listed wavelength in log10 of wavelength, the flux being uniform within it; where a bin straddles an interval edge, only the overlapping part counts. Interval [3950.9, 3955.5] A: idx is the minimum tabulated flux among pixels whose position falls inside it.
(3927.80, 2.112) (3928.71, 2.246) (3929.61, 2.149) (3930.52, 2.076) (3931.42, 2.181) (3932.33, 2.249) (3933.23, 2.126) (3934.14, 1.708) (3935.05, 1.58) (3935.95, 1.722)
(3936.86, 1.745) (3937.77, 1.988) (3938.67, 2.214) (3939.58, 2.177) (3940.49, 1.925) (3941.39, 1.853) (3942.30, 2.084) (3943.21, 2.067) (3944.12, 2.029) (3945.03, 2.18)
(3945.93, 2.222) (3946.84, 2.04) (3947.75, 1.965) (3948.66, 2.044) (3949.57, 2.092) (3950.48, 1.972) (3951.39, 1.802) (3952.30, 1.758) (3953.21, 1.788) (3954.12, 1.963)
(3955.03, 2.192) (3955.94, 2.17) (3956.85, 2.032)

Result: 1.758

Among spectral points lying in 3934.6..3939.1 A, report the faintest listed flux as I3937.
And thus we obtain 1.58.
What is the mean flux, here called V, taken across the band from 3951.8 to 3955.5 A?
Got 1.93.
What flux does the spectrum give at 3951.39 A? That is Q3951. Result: 1.802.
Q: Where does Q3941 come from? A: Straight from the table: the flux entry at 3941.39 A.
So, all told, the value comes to 1.853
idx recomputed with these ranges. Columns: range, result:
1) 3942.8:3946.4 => 2.029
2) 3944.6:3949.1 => 1.965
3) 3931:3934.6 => 1.708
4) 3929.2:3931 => 2.076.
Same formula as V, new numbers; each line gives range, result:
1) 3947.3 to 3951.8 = 1.98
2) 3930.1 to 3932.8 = 2.17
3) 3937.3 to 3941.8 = 2.03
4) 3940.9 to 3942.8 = 1.97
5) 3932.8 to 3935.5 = 1.8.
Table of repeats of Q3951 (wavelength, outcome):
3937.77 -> 1.988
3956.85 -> 2.032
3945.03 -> 2.18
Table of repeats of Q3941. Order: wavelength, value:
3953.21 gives 1.788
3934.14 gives 1.708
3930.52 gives 2.076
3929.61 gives 2.149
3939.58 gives 2.177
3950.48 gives 1.972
